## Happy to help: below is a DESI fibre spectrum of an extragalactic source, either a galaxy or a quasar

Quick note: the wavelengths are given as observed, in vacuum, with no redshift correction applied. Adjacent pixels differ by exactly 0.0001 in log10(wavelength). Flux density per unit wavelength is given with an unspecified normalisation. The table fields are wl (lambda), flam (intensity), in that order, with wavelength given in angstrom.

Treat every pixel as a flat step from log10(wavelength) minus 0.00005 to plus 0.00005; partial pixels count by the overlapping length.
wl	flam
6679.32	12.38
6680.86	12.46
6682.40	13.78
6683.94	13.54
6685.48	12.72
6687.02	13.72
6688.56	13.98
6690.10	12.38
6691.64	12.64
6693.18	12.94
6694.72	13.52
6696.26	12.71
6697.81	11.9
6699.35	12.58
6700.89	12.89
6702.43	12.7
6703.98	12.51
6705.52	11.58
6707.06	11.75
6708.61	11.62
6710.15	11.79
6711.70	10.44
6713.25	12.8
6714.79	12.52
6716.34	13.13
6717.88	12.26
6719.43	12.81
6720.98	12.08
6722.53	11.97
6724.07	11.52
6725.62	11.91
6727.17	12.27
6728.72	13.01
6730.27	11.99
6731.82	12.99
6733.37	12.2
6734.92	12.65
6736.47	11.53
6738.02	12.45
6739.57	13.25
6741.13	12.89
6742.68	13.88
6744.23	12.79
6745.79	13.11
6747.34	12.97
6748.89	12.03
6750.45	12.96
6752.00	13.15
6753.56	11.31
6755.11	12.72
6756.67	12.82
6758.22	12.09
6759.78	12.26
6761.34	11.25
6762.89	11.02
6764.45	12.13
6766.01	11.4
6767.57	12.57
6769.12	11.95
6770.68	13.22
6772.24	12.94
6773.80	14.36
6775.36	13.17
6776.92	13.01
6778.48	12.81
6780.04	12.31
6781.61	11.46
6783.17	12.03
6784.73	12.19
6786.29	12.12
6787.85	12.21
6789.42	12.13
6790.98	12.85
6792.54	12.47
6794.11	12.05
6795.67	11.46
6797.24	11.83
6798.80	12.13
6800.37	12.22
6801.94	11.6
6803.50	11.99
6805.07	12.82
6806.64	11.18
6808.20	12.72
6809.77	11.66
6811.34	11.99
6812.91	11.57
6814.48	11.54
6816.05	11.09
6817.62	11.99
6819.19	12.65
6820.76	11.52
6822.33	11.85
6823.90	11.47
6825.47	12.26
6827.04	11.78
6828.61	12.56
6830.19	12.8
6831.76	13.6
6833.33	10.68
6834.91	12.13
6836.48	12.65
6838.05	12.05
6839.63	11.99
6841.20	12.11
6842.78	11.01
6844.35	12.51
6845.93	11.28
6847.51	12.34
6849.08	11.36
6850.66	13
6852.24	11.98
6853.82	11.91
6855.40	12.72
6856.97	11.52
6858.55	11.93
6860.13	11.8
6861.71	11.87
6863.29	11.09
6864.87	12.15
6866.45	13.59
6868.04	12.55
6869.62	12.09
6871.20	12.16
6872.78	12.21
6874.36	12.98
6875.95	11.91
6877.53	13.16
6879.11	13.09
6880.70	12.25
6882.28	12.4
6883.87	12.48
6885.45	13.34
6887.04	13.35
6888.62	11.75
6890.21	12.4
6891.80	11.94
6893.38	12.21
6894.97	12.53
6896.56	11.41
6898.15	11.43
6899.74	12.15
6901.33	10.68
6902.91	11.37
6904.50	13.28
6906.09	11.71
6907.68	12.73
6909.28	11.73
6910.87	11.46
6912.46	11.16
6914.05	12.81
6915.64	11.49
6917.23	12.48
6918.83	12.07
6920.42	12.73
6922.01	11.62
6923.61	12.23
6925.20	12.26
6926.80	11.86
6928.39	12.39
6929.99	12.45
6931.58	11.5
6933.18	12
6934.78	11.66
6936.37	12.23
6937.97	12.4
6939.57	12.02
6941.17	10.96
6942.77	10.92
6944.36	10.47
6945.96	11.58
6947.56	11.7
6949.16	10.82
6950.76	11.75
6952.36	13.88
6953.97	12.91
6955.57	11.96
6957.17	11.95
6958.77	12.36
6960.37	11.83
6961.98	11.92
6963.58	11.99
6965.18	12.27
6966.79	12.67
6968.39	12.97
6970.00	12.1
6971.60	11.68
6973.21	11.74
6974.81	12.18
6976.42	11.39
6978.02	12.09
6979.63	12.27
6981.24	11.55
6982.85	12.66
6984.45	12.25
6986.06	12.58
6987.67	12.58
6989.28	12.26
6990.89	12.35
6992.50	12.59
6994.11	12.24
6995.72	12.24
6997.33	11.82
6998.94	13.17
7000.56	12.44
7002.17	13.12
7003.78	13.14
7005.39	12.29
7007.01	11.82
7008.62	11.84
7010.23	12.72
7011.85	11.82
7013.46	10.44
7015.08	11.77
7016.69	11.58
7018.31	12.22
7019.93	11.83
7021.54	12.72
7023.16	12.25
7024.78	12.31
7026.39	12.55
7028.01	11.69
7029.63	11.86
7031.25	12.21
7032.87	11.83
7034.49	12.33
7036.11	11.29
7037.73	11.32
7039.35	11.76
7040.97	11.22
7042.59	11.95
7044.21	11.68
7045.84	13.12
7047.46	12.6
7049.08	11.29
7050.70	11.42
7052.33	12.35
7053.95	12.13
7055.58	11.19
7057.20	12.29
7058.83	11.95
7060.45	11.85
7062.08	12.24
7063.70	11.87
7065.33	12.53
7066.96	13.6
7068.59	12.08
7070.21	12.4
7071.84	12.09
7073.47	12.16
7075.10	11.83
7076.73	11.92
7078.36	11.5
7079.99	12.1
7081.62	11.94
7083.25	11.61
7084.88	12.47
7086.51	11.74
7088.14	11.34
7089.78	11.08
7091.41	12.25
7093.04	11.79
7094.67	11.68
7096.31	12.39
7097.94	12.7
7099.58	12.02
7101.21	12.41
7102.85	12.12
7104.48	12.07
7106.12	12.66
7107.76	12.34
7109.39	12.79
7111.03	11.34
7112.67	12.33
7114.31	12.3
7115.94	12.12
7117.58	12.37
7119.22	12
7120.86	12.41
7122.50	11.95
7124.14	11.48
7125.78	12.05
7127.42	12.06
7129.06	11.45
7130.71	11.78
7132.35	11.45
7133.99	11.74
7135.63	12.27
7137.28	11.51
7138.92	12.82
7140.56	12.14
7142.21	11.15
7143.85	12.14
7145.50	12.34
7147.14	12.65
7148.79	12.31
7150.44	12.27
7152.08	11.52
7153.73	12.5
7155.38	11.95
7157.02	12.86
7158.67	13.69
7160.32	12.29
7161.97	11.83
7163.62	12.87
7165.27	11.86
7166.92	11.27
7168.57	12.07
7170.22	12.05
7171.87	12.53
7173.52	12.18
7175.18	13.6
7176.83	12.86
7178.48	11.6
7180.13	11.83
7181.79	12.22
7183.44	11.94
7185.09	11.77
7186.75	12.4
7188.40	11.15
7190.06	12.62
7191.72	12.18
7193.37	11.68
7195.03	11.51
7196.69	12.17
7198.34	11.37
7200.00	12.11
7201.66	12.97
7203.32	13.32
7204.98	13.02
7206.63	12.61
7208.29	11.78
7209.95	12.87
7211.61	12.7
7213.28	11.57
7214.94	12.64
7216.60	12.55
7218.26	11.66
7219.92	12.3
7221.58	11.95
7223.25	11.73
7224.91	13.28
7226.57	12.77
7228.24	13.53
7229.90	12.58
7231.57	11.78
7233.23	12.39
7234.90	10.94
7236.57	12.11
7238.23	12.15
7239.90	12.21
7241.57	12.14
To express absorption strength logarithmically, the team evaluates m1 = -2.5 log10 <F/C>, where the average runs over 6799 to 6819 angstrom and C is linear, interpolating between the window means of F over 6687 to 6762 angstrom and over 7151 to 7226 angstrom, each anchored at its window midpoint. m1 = 0.05 mag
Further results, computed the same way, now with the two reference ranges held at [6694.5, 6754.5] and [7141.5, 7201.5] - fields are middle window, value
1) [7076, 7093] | 0.037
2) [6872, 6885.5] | -0.025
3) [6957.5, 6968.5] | 0.004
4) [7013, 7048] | 0.027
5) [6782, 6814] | 0.029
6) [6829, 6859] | 0.023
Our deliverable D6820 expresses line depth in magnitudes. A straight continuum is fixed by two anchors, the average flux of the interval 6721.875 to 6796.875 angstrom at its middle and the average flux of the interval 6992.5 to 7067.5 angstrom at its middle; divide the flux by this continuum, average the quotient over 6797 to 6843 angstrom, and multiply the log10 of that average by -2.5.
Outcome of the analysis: 0.03 mag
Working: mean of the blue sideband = 12.4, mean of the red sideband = 12.1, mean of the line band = 12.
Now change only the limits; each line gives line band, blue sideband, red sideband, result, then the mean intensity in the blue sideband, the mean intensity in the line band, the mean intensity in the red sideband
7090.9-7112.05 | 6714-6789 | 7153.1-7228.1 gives 0.01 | 12.5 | 12.2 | 12.3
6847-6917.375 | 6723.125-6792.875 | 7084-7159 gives 0.01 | 12.5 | 12.2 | 12.1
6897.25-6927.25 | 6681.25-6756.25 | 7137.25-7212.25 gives 0.04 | 12.6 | 12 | 12.2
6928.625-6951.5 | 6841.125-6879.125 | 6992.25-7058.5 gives 0.04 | 12.2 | 11.6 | 12.1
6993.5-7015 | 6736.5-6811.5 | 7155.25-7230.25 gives 0.01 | 12.4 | 12.2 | 12.3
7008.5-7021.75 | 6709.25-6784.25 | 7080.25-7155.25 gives 0.03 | 12.4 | 11.8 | 12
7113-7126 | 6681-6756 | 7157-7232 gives 0.02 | 12.6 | 12.1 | 12.3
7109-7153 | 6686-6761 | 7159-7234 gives 0.03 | 12.5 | 12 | 12.3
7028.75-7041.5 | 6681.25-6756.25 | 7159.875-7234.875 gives 0.06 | 12.6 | 11.7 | 12.3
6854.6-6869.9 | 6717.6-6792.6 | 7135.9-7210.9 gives 0.02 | 12.4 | 12.1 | 12.2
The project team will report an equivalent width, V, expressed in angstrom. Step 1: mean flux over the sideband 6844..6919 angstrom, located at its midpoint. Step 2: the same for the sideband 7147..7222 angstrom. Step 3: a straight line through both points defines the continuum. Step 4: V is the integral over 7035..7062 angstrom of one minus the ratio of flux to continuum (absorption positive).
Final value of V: 0.8 angstrom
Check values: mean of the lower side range 12.2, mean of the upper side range 12.3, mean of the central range 11.9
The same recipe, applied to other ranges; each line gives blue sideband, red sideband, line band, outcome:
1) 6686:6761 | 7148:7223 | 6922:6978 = 1.8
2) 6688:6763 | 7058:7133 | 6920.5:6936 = 0.2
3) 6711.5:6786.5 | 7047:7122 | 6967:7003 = -0.3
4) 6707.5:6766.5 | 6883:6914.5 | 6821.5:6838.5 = 0.0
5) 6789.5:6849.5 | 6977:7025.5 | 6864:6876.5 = -0.4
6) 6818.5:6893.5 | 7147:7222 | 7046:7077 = 0.3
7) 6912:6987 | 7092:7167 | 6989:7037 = -0.4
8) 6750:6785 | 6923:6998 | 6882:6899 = -0.2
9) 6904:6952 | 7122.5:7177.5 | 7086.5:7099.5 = 0.2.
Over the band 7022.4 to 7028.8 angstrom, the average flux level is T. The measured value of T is 12.2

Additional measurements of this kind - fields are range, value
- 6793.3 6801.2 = 11.9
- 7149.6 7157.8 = 12.2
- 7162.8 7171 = 12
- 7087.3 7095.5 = 11.6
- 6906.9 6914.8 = 12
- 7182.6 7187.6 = 12.1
